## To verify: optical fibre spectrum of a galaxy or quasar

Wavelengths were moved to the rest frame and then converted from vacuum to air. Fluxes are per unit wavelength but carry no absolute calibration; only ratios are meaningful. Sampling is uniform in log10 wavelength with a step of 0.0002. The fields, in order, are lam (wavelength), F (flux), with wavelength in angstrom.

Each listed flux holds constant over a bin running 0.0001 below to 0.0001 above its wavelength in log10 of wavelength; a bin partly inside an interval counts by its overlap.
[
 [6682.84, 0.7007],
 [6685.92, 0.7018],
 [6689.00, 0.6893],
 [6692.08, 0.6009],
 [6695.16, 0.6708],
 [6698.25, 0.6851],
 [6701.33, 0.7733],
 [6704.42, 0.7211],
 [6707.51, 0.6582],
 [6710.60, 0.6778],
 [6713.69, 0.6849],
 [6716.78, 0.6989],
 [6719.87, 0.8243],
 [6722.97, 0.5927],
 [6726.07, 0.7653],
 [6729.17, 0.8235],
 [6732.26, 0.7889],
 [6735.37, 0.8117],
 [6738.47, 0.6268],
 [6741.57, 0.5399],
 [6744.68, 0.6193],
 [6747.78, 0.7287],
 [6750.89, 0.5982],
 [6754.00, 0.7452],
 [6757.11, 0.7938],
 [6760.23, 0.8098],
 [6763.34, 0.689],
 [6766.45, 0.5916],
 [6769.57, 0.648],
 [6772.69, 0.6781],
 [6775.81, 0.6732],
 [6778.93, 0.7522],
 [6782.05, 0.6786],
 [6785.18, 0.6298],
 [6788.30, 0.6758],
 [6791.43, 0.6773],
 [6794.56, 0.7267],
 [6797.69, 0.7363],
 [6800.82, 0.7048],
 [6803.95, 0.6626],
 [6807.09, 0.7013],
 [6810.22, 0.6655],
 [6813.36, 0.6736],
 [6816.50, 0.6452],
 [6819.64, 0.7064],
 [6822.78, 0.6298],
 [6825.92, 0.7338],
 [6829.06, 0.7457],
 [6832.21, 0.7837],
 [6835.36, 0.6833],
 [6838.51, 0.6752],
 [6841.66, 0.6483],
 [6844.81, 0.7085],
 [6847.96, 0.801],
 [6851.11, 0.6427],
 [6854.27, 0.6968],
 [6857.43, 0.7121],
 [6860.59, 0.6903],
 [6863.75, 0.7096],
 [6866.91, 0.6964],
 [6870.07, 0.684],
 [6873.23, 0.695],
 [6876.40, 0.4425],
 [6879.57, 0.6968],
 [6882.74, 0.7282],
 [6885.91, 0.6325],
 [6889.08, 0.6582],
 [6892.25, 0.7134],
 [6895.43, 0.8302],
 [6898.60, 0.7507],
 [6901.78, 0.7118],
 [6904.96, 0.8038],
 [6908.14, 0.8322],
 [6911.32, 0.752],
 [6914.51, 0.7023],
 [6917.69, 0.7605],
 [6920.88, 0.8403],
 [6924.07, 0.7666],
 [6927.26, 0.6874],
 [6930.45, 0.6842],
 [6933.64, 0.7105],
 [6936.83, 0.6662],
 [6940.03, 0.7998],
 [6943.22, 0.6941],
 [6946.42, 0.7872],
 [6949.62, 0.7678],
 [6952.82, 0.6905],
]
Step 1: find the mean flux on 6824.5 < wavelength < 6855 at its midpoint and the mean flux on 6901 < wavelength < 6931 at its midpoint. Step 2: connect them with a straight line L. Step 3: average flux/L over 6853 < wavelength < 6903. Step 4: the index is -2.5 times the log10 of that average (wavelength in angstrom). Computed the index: 0.068 mag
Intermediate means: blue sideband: 0.712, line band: 0.69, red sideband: 0.758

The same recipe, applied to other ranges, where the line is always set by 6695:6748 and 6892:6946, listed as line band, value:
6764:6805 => 0.061 mag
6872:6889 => 0.160 mag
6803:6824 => 0.087 mag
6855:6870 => 0.055 mag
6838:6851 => 0.043 mag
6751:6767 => -0.014 mag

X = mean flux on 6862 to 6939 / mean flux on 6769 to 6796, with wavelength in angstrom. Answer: 1.05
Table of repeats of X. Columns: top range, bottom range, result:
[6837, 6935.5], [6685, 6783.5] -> 1.02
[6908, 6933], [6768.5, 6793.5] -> 1.10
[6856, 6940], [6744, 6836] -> 1.03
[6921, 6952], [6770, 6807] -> 1.06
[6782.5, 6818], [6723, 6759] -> 0.96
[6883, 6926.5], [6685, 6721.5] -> 1.07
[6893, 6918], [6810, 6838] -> 1.10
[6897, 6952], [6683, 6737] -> 1.04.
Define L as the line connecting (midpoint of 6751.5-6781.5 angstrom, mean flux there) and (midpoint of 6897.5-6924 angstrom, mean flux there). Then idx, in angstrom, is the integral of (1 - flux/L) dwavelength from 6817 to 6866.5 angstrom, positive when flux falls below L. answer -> 2.36 angstrom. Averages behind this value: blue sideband 0.704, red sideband 0.769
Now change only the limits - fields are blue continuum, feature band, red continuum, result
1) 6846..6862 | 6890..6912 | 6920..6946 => -1.4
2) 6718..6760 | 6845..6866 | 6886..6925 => 1.0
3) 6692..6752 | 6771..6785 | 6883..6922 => 0.5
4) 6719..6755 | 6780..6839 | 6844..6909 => 1.0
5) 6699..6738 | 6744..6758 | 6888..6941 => 0.7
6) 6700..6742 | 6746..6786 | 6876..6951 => 1.5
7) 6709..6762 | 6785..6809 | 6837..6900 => 0.4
